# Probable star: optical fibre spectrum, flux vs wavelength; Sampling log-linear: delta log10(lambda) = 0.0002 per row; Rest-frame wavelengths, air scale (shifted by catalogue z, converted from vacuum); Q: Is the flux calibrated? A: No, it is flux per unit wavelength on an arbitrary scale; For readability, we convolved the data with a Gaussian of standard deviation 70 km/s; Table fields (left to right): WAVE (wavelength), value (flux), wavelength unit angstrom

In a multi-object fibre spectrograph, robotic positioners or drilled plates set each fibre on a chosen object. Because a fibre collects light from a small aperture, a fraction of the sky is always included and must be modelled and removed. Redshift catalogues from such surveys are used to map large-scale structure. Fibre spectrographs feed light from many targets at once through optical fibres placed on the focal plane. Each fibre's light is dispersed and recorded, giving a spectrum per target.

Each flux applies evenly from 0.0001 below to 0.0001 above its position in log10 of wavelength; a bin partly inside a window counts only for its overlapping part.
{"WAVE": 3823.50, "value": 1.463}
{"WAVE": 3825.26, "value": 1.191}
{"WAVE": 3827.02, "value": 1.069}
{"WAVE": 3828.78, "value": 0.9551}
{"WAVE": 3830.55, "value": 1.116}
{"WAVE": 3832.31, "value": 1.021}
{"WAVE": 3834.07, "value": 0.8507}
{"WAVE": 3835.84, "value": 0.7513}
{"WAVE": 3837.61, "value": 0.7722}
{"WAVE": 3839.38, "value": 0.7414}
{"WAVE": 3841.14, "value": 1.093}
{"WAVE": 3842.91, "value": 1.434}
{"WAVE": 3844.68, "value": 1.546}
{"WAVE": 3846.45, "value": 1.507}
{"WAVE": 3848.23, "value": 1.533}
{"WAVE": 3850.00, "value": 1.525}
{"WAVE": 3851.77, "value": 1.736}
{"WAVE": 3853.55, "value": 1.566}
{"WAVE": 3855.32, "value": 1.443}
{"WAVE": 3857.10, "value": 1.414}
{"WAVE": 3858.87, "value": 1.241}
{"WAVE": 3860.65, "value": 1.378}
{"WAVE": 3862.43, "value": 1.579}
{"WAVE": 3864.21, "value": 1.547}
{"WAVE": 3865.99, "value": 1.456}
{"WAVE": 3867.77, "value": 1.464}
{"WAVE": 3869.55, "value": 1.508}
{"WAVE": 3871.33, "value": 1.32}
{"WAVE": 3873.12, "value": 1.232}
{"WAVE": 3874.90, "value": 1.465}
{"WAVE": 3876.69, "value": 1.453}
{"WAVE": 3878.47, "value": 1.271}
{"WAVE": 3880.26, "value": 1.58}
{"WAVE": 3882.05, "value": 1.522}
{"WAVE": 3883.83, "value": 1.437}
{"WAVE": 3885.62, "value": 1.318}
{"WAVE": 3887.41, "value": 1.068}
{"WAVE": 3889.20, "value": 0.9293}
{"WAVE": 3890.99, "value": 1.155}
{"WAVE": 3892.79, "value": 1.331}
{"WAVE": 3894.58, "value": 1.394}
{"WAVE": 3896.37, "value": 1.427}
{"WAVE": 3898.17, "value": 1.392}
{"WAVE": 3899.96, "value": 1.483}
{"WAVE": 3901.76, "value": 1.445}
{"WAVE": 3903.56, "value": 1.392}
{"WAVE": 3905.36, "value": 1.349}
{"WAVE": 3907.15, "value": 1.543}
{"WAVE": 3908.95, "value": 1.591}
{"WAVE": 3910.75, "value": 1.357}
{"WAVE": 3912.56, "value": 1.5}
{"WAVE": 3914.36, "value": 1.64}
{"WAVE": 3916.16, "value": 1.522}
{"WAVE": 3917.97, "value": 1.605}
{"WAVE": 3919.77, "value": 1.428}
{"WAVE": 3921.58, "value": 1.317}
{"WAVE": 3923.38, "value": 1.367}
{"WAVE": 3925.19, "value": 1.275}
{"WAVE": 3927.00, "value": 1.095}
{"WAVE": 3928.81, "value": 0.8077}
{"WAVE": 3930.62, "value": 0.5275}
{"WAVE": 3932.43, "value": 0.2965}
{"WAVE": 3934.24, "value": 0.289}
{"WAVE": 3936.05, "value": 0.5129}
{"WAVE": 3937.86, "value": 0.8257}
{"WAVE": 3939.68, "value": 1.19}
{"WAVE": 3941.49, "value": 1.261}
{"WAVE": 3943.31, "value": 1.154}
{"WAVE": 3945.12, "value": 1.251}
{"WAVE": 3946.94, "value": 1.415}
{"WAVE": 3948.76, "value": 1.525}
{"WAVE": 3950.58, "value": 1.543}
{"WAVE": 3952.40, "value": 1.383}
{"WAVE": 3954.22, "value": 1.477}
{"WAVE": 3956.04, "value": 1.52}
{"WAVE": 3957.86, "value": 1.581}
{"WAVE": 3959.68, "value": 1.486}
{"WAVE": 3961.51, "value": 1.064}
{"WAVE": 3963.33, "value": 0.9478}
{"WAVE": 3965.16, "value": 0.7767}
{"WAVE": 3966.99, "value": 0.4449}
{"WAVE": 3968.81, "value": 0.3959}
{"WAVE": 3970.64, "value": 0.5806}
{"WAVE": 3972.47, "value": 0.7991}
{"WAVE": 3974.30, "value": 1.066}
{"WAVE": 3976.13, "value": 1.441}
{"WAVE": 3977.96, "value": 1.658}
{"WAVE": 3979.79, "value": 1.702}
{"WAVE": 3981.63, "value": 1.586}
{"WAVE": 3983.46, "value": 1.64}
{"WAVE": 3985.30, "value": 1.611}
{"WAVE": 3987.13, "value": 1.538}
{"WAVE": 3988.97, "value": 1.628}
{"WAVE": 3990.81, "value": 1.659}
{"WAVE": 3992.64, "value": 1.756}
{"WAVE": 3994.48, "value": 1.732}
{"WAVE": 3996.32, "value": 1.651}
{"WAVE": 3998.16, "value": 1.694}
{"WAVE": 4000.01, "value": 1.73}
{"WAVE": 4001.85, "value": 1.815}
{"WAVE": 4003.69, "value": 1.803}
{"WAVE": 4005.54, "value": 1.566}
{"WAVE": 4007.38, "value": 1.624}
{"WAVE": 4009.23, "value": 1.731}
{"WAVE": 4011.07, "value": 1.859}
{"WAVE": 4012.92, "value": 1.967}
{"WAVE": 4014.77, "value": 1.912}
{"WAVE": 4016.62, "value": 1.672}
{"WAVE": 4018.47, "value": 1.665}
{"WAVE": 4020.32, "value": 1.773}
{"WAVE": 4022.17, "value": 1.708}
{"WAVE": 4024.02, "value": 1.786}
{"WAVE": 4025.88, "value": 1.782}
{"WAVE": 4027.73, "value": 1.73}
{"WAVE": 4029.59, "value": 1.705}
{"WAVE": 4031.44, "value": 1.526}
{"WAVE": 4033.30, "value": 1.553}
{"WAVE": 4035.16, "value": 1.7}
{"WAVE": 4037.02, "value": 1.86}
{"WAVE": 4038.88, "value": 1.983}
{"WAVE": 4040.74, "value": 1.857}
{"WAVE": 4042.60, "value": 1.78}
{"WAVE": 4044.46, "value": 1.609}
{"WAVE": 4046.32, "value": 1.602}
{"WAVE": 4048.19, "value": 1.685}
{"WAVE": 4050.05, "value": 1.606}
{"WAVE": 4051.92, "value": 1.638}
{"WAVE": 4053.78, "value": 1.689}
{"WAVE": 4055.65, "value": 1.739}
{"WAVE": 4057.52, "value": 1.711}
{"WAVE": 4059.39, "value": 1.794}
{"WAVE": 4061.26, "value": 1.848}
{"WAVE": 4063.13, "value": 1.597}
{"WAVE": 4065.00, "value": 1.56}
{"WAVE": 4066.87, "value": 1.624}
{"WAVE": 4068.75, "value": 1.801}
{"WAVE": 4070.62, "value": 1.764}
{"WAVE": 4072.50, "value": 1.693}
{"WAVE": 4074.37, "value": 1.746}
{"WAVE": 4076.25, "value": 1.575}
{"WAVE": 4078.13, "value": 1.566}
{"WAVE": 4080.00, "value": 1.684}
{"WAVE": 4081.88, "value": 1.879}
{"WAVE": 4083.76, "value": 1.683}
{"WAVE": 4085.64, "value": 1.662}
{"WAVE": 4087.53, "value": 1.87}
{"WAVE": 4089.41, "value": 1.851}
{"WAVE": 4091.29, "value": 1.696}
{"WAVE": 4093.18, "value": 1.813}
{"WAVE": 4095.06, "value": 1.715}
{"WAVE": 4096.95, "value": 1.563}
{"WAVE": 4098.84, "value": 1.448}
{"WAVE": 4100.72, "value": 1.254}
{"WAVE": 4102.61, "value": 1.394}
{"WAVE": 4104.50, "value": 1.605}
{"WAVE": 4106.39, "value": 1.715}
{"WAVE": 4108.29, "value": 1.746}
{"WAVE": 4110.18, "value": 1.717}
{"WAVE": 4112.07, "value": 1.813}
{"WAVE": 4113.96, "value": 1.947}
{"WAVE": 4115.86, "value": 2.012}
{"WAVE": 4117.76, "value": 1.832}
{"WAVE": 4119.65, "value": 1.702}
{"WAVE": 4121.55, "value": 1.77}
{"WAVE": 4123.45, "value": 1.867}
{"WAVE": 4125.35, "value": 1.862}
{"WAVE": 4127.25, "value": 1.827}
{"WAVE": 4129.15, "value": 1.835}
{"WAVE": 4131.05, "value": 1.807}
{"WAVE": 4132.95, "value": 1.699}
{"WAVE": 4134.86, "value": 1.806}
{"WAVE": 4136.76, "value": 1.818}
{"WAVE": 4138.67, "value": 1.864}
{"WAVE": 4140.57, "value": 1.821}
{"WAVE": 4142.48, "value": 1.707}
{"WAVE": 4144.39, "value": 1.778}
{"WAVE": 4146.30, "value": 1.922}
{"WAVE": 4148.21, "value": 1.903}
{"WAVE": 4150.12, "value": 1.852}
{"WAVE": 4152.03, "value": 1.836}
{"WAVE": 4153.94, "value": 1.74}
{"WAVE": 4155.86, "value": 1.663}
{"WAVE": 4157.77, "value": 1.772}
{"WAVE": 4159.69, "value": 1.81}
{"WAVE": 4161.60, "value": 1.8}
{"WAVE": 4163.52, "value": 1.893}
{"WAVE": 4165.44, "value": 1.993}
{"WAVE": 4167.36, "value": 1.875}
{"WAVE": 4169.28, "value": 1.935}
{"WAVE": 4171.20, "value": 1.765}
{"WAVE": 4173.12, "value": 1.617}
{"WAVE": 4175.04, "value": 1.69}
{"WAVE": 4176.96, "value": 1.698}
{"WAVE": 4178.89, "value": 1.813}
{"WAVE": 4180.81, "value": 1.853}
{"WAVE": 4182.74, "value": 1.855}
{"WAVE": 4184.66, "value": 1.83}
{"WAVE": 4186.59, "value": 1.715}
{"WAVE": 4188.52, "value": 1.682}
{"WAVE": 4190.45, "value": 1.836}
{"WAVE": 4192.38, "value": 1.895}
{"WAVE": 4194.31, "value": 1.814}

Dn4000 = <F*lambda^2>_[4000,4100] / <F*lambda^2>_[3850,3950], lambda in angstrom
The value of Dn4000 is 1.4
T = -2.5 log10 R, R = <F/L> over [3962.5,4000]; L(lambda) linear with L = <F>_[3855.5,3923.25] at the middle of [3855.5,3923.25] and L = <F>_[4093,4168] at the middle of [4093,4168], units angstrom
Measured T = 0.17 mag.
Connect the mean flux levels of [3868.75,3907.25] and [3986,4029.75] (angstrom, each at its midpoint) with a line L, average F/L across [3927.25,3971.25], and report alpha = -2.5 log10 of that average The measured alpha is 0.46 mag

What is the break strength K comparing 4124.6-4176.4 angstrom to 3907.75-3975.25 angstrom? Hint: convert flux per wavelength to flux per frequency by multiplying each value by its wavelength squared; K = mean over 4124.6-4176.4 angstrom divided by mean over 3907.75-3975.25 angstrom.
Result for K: 1.78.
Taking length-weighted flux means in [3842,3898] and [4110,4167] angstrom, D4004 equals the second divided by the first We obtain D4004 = 1.3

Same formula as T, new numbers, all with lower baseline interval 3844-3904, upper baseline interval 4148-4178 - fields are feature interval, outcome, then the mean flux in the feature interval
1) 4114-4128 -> -0.06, 1.85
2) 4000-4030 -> -0.10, 1.76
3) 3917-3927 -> 0.08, 1.37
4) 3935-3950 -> 0.30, 1.14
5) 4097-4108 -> 0.14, 1.5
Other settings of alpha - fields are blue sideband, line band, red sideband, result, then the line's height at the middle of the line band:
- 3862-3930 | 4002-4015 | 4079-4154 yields -0.13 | 1.57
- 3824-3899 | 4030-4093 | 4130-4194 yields -0.05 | 1.64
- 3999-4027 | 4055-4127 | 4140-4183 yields 0.04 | 1.78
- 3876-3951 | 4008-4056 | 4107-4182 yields -0.13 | 1.54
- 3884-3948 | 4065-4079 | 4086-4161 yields -0.03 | 1.62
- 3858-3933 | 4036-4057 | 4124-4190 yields -0.08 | 1.61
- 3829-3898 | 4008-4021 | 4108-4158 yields -0.13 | 1.59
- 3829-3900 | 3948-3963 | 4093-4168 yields 0.03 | 1.47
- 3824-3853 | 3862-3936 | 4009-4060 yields 0.04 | 1.36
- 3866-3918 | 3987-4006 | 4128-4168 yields -0.08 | 1.57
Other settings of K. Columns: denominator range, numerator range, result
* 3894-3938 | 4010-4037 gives 1.51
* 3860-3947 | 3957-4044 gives 1.28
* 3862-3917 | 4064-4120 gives 1.34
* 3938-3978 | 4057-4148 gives 1.61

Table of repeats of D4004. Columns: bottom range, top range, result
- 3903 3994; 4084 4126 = 1.38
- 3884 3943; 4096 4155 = 1.45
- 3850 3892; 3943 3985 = 0.89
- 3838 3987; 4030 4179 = 1.35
